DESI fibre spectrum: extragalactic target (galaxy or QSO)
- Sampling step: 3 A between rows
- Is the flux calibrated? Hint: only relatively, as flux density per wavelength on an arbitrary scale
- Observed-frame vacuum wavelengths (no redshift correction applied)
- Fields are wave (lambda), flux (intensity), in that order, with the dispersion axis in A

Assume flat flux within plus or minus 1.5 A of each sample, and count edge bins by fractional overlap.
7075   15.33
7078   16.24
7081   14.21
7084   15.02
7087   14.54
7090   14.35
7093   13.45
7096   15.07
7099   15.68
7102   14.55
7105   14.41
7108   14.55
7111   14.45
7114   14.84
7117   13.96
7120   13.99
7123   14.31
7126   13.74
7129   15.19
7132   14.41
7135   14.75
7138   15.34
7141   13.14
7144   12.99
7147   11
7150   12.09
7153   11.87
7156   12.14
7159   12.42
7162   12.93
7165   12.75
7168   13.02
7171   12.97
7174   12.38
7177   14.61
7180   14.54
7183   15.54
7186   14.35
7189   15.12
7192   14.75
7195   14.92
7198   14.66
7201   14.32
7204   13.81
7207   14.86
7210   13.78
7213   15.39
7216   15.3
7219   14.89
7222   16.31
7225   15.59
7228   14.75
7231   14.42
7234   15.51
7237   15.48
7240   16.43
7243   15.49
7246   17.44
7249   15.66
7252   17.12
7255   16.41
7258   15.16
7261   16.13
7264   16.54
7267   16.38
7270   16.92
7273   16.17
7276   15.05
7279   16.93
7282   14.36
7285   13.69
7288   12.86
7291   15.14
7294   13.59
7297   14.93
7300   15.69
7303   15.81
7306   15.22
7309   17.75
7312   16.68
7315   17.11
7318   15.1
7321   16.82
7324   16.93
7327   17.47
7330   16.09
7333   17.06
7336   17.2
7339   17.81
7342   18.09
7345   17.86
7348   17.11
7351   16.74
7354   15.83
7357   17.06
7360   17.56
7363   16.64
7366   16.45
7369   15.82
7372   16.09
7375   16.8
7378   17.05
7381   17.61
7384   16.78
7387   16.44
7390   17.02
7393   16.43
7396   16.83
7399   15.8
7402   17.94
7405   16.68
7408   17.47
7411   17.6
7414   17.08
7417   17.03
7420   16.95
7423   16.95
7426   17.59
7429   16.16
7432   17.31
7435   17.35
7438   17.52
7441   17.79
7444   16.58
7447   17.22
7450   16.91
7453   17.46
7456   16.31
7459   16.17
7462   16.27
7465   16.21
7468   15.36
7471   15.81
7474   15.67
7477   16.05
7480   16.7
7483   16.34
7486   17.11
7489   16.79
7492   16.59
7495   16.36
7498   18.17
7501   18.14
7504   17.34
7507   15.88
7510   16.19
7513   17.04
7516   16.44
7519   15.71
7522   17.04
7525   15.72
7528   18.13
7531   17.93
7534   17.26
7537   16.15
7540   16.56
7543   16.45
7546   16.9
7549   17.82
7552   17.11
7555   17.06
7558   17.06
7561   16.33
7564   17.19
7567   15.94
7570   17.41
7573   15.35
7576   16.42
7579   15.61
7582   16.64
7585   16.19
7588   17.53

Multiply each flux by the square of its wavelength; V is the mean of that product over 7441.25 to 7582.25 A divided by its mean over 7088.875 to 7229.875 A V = 1.30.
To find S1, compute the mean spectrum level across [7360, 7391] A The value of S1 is 16.7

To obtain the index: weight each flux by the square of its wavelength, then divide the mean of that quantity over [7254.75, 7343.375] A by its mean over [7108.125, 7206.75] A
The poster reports 1.2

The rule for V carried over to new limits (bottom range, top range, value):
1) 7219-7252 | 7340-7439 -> 1.12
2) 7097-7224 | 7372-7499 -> 1.29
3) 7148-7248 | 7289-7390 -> 1.20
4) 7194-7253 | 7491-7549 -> 1.20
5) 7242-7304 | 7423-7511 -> 1.13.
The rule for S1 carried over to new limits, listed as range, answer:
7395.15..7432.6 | 17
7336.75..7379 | 16.9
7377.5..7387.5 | 17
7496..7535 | 17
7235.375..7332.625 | 15.9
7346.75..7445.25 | 16.9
